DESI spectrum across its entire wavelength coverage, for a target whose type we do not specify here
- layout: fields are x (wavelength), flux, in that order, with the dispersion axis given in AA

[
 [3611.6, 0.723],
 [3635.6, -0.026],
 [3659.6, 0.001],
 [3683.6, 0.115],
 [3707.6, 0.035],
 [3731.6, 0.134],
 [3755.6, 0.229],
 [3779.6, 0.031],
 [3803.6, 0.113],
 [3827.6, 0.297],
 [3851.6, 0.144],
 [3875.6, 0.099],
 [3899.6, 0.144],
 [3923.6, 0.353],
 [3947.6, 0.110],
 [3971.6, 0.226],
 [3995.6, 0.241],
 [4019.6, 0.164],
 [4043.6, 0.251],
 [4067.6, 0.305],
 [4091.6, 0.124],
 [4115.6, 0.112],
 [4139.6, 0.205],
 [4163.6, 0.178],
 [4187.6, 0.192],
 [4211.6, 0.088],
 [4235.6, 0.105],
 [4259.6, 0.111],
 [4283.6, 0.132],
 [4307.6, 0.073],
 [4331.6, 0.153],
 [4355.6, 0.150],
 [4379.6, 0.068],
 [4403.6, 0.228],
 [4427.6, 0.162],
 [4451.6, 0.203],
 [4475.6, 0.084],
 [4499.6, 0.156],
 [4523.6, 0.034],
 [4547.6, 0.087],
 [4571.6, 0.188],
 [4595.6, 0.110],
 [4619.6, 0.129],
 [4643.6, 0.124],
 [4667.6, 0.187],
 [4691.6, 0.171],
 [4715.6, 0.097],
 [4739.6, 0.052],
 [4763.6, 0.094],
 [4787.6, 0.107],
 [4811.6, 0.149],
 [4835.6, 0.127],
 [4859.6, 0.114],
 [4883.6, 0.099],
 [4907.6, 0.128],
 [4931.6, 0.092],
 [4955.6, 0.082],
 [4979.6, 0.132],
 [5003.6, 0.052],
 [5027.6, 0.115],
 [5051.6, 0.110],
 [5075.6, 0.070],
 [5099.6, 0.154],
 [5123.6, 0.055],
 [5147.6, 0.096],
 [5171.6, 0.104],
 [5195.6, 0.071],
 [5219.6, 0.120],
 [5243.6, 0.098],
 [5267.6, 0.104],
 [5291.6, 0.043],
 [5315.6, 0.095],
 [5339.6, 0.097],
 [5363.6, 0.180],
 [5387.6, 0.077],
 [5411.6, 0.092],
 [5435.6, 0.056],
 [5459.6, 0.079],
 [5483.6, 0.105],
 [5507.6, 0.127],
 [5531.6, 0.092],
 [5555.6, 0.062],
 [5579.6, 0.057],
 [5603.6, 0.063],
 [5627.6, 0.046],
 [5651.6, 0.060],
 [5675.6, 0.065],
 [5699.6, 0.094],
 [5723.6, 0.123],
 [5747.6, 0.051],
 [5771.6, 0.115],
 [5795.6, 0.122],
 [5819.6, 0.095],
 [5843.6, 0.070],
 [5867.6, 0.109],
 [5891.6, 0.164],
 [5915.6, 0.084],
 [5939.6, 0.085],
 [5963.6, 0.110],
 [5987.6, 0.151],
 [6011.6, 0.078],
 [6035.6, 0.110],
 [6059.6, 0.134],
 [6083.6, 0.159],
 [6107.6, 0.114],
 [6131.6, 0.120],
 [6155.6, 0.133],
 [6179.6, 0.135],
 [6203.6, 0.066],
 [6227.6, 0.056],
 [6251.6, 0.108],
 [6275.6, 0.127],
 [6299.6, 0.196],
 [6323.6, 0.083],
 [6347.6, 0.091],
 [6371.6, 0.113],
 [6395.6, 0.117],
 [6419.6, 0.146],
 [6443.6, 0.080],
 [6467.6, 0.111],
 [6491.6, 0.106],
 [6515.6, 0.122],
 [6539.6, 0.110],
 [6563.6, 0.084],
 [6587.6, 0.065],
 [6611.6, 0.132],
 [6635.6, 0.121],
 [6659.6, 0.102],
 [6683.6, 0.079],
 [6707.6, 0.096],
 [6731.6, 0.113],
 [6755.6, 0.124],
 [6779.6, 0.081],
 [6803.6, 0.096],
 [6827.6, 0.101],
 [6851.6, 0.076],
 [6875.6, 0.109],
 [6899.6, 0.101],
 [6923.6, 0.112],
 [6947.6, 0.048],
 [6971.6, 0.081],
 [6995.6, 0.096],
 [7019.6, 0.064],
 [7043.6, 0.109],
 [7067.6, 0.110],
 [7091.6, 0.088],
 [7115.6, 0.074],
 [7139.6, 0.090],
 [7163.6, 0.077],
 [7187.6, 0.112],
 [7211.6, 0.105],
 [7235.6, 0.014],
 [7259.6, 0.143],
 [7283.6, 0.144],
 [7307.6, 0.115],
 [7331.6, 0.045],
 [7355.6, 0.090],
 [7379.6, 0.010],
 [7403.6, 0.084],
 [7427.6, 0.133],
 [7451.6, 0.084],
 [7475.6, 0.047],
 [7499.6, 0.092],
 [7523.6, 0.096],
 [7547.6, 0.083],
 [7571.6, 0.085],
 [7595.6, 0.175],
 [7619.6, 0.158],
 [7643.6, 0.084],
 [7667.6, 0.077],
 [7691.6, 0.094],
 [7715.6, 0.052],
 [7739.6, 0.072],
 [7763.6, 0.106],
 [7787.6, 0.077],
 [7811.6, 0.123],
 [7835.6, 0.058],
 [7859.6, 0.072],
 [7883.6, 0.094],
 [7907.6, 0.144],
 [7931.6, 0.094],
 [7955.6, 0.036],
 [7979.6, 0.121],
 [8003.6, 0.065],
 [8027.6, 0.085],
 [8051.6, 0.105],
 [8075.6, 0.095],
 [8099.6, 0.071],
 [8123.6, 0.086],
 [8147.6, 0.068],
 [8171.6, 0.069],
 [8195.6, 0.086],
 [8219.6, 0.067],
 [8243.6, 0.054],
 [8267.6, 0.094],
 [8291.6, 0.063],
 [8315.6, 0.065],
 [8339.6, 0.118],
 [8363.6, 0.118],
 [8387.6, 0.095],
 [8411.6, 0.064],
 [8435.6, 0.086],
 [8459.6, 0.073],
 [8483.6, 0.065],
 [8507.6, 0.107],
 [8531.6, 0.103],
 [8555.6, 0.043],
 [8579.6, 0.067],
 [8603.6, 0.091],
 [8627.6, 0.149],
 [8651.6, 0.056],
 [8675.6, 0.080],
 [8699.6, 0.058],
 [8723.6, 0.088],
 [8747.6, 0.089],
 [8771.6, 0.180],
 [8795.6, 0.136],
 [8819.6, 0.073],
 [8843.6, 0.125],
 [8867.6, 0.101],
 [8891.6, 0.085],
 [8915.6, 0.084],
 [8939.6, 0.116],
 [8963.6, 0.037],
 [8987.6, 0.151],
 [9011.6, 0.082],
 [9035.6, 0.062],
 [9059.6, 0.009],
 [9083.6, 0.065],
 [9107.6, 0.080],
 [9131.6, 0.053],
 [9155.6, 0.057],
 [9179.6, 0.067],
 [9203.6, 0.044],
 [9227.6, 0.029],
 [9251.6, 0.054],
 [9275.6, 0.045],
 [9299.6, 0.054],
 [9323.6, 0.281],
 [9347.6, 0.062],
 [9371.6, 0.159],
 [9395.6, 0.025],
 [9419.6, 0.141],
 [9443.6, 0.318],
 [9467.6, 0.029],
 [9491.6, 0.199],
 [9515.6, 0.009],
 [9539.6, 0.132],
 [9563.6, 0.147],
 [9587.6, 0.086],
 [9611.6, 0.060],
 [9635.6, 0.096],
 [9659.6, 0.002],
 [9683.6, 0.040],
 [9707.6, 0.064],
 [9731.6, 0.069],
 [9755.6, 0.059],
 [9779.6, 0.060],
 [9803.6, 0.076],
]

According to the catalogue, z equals 0.51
